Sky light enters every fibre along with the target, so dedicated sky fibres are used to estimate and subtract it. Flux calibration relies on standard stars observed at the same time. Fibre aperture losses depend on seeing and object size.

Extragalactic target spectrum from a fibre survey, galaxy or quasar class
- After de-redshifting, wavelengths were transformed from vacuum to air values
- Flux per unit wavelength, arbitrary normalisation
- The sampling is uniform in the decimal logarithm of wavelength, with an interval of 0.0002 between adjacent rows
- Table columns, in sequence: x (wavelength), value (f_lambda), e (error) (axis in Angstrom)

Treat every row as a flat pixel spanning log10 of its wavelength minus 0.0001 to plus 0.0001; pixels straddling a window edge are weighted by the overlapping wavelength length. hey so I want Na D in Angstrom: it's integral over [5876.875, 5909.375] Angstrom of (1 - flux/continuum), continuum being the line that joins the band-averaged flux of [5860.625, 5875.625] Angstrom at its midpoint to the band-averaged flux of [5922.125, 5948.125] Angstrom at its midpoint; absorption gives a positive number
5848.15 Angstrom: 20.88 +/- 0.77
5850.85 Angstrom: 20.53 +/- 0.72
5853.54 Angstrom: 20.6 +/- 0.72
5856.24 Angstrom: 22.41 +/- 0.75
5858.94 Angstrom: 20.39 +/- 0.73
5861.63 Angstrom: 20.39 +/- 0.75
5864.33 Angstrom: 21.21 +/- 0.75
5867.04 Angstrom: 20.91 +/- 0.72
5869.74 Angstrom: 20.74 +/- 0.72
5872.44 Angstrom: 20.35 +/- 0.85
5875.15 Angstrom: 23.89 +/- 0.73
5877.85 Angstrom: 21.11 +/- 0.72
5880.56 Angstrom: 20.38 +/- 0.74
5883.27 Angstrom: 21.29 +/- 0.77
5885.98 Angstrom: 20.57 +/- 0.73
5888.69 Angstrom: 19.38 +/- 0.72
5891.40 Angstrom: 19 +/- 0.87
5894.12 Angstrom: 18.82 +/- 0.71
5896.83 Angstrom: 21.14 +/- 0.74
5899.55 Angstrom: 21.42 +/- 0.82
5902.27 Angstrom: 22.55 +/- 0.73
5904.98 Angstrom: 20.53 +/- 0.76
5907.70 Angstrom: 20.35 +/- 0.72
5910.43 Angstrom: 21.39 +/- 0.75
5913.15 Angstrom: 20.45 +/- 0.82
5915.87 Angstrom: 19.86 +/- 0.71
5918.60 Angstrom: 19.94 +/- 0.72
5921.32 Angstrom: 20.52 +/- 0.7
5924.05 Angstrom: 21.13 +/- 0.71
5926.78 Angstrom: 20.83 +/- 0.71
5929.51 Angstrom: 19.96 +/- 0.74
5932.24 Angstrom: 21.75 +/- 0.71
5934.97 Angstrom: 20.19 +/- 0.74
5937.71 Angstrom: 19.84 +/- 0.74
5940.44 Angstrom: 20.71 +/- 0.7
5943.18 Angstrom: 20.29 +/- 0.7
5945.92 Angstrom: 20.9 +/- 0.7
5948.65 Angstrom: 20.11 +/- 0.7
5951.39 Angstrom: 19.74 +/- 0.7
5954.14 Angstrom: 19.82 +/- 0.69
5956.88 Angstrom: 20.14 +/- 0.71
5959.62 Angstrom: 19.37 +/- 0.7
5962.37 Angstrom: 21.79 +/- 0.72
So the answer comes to 0.6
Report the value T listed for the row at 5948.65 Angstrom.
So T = 20.11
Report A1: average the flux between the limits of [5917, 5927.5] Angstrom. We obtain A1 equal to 20.6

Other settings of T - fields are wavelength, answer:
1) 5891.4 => 19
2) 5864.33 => 21.21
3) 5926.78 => 20.83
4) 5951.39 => 19.74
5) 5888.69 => 19.38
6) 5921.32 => 20.52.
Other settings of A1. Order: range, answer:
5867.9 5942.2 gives 20.7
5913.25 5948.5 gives 20.5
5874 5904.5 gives 20.8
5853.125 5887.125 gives 21.1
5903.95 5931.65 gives 20.5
